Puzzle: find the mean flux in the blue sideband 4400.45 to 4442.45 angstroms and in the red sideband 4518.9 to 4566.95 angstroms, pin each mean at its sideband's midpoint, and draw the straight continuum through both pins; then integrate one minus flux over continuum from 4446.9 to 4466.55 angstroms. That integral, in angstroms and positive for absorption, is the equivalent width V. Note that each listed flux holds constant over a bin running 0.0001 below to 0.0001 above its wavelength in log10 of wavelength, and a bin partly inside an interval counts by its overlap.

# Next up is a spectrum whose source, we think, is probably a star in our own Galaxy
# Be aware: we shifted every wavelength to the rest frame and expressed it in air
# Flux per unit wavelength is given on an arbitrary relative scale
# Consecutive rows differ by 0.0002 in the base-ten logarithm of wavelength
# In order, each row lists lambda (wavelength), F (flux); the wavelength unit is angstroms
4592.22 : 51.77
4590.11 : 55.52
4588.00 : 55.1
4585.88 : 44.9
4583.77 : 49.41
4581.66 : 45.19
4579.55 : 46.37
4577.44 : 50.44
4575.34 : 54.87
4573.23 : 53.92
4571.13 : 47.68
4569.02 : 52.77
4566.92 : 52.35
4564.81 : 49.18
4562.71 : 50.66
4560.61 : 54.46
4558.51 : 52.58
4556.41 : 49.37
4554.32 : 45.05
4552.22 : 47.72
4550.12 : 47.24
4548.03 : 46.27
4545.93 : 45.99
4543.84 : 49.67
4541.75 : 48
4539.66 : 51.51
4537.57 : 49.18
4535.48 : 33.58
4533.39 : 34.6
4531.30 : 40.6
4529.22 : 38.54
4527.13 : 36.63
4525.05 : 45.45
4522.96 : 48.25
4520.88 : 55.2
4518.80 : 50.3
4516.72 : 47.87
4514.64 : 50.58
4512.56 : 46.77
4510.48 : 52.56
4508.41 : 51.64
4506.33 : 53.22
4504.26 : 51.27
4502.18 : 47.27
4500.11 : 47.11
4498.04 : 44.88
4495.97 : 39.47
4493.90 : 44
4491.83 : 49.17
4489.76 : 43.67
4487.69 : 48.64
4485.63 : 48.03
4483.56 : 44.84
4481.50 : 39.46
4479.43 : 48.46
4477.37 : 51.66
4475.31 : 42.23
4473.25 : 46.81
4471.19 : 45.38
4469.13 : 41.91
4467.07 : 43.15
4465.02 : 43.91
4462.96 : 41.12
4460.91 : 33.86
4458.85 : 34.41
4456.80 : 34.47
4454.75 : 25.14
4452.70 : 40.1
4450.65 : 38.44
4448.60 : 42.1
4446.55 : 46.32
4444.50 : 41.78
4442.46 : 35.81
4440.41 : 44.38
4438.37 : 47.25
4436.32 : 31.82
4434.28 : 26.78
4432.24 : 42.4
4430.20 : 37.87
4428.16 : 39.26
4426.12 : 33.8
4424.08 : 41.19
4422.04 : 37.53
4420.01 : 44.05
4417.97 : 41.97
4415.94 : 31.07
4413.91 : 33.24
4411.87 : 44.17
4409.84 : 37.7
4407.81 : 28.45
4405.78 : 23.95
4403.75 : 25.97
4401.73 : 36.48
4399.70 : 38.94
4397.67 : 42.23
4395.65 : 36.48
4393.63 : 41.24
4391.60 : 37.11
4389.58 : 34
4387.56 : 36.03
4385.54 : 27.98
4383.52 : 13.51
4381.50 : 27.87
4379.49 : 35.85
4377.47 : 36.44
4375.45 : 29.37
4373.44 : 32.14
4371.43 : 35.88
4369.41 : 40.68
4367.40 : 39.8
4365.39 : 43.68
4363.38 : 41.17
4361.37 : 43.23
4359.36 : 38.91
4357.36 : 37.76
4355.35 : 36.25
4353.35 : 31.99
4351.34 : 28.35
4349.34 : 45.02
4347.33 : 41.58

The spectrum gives 0.9 angstroms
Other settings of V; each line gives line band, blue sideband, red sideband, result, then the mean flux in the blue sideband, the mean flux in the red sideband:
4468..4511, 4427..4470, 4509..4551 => -4.37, 38.7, 46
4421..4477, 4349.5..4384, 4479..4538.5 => 2.85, 35.4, 45.9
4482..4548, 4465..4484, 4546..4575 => 1.18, 44.8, 49.9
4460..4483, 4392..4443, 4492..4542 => -0.83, 37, 46.2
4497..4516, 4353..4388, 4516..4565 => -2.24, 35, 46.5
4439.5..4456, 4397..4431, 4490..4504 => 0.34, 36.3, 45.5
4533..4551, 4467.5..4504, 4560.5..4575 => 1.52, 45.5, 51.5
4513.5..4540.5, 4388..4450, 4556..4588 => 1.07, 37.5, 50.4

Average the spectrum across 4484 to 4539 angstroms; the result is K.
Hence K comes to 46.1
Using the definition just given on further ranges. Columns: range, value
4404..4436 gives 35.9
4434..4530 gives 43.8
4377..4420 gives 34.1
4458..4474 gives 41.3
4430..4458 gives 38.2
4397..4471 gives 37.7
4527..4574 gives 47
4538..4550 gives 48.3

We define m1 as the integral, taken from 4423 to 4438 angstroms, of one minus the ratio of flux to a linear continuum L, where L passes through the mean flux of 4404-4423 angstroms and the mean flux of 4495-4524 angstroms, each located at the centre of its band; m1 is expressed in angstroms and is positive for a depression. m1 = 0.5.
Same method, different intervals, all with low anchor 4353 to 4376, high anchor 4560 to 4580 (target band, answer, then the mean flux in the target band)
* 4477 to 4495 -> -0.1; 46.2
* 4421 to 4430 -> 0.8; 38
